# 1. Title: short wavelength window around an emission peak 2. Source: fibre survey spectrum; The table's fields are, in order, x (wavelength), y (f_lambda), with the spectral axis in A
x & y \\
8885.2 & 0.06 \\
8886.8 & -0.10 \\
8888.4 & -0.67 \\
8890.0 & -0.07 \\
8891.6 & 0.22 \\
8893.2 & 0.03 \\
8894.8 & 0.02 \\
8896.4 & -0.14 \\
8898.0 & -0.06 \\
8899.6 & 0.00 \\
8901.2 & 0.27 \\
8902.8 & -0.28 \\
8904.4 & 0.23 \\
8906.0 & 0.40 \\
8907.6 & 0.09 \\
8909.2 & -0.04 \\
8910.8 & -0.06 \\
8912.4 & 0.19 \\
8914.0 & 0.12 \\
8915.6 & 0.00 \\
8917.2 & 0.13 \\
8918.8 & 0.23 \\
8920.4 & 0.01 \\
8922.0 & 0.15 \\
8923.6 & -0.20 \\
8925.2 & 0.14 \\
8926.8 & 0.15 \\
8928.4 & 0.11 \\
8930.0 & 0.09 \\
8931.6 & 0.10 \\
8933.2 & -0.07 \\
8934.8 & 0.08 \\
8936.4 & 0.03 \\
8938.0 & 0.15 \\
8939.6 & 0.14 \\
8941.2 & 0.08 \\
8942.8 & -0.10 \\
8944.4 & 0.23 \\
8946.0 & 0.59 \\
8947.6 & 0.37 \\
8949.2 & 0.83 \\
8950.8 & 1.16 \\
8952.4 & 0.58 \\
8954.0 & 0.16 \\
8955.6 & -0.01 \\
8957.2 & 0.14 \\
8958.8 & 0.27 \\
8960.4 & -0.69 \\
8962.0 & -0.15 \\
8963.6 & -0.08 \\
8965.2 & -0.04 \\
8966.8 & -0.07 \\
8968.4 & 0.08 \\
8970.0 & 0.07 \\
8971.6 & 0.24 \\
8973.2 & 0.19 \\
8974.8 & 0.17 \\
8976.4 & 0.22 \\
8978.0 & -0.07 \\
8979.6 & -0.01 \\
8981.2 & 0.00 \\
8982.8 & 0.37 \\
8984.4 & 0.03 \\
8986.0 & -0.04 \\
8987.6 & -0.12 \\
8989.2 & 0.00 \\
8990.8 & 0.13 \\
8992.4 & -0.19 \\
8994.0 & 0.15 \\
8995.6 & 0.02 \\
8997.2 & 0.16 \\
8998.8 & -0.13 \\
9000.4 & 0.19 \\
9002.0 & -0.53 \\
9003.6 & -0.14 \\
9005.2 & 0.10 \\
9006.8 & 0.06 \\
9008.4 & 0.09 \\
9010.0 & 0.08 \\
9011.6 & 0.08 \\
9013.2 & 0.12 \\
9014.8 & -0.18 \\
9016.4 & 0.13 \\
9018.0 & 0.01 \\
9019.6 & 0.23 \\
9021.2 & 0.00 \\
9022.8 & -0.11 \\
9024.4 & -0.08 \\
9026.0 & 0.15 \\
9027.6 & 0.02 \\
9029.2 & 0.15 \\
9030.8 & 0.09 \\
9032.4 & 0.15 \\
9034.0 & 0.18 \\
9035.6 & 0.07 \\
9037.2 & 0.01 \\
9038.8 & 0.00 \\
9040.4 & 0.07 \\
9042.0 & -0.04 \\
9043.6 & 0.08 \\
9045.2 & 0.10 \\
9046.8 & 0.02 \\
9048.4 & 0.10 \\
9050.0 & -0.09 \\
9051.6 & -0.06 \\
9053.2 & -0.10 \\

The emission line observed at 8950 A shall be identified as H-beta 4861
